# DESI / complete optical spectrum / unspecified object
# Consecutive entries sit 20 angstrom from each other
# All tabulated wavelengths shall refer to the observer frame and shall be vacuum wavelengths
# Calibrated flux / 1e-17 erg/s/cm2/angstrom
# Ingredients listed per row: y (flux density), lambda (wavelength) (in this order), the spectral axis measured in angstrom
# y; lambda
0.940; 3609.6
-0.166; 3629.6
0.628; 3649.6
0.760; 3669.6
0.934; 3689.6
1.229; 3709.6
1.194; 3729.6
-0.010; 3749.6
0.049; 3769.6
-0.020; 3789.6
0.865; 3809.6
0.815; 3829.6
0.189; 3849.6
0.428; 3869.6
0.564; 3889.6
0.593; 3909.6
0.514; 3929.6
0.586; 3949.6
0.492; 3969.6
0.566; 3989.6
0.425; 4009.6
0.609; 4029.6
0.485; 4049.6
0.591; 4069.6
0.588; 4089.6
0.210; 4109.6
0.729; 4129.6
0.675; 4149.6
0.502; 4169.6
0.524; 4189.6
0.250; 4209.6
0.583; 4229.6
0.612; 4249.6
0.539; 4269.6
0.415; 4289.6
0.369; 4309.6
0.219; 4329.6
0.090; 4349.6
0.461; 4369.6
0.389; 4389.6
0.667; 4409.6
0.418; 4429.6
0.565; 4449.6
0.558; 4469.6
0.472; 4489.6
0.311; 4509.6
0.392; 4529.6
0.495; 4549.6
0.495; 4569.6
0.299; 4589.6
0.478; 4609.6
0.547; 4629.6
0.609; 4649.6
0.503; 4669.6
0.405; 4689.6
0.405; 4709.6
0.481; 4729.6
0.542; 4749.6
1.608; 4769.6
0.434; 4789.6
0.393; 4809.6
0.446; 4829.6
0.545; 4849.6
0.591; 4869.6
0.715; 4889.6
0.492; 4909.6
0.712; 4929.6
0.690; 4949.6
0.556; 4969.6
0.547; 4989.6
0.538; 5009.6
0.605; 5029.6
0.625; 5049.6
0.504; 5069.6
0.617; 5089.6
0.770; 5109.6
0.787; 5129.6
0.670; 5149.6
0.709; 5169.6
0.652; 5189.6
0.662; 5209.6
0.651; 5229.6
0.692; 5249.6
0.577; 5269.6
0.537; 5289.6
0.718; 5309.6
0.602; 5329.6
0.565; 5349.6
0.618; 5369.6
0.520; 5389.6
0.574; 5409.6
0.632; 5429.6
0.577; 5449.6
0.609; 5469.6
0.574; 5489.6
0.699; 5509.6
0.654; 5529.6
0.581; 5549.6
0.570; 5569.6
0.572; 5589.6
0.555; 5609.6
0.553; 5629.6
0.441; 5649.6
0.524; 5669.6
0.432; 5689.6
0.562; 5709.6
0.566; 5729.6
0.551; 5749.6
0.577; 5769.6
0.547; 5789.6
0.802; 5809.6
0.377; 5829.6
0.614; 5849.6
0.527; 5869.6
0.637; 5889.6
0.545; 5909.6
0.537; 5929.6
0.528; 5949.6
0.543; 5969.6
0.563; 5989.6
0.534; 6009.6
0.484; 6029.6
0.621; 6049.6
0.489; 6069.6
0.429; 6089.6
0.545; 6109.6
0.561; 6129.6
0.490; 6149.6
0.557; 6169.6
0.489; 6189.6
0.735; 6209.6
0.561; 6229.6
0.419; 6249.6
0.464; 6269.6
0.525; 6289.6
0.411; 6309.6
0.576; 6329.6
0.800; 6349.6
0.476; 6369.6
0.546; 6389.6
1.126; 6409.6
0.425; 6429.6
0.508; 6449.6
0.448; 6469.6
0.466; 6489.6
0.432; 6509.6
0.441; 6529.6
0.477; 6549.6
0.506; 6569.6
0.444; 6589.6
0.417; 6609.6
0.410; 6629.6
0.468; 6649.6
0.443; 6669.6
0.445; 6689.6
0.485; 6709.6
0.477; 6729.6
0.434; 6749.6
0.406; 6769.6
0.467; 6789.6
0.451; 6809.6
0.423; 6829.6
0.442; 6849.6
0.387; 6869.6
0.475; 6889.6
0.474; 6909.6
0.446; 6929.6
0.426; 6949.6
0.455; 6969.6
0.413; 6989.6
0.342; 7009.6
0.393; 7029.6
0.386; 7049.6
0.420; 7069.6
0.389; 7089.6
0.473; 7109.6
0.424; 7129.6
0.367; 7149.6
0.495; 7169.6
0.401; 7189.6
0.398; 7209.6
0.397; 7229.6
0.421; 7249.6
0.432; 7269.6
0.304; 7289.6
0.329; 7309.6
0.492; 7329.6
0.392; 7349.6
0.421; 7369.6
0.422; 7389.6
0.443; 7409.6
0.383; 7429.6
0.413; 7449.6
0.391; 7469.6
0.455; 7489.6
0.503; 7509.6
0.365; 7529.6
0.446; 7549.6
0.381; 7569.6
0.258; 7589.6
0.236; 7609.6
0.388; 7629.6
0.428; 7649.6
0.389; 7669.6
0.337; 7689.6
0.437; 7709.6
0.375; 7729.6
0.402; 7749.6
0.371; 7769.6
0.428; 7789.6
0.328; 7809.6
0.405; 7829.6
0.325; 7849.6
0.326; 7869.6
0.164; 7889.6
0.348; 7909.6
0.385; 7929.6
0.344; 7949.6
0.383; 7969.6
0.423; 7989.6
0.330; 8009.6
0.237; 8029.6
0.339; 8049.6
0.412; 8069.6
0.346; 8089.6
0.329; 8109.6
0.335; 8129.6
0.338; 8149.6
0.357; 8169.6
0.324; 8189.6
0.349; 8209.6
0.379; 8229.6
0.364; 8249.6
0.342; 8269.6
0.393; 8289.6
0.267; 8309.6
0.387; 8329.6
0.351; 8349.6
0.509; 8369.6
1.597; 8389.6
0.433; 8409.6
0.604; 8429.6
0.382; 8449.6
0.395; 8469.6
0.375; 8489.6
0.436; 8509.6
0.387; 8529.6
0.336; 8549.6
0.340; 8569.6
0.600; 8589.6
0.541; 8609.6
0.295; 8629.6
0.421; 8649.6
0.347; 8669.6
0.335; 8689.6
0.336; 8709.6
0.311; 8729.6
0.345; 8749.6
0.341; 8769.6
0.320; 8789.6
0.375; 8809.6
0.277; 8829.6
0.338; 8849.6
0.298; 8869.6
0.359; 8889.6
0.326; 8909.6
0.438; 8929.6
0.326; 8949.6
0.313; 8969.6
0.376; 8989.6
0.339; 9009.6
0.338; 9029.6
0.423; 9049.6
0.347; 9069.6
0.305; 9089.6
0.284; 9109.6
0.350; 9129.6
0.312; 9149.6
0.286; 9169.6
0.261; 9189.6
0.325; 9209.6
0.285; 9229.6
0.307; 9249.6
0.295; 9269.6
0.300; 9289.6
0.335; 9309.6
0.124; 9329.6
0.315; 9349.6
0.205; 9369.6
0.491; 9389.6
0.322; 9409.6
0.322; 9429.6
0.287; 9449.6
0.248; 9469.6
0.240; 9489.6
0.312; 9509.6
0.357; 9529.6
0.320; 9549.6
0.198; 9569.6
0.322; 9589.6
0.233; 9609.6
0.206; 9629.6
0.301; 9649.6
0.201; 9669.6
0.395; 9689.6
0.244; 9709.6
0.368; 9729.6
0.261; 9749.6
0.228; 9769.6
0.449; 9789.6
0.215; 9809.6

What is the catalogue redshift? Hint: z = 0.279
